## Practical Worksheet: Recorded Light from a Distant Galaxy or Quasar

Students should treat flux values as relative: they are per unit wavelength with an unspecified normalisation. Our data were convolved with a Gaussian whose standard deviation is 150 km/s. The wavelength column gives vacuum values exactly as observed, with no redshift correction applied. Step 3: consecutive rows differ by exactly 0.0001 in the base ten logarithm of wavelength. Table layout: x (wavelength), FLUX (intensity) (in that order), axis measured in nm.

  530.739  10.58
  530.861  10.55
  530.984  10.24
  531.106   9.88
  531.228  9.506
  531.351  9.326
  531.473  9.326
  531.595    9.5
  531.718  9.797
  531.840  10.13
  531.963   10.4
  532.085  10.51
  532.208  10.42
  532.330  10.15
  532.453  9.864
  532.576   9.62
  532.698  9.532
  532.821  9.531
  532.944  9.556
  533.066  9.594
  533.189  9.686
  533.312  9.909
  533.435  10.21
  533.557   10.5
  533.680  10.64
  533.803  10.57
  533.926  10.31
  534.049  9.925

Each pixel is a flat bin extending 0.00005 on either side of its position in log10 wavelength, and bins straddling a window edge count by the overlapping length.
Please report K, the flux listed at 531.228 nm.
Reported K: 9.506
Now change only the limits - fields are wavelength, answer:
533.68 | 10.64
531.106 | 9.88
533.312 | 9.909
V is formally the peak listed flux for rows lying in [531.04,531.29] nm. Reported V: 9.88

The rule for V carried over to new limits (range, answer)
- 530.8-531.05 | 10.55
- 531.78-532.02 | 10.4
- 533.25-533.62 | 10.5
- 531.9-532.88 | 10.51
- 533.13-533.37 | 9.909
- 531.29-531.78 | 9.797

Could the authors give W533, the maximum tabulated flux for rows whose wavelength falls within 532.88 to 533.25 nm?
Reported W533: 9.686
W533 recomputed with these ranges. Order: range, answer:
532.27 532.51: 10.15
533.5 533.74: 10.64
